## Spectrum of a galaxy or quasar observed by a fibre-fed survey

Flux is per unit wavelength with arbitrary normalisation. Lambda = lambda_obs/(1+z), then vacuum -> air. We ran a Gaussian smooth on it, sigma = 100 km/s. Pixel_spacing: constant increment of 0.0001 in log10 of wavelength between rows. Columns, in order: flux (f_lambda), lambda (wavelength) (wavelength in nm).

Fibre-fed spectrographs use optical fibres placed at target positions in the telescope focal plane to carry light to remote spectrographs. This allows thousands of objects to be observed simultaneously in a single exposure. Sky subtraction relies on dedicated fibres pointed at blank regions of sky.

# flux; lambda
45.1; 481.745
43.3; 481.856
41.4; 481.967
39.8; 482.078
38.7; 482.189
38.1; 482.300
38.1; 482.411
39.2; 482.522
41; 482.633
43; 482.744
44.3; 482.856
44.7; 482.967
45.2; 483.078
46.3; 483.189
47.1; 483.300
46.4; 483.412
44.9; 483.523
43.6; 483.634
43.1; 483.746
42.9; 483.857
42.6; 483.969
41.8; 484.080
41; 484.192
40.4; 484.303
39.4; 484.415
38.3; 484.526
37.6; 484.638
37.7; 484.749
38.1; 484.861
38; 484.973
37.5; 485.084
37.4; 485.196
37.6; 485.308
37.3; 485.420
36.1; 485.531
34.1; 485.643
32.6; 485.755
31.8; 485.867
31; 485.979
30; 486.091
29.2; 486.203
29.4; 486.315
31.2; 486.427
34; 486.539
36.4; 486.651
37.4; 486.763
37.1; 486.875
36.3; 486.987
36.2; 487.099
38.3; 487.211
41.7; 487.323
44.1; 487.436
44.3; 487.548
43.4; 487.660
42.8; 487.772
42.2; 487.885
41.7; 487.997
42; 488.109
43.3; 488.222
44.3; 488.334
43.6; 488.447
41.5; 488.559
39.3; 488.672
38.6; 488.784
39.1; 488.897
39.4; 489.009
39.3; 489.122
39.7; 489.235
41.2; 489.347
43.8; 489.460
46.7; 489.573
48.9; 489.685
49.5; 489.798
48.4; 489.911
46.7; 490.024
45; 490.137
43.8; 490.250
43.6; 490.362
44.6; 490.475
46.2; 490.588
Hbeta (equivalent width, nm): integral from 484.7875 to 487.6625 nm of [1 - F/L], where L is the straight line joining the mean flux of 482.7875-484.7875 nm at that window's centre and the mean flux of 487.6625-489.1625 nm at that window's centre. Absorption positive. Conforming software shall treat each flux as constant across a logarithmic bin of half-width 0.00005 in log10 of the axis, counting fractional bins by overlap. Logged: 0.41 nm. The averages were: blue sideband 42.7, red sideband 41.4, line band 36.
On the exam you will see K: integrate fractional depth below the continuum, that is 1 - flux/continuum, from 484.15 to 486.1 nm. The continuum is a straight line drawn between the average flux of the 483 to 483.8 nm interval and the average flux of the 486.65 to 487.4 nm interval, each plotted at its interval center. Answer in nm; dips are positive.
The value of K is 0.24 nm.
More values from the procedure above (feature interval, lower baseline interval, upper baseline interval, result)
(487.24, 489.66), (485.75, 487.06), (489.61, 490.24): -0.052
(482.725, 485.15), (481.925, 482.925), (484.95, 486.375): -0.294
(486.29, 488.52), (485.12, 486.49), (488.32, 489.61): -0.139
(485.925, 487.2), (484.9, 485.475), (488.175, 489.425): 0.171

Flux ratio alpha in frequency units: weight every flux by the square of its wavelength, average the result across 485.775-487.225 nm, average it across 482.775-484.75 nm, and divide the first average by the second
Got 0.79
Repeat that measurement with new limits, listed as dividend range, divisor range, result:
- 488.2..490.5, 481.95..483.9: 1.04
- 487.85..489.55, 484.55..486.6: 1.21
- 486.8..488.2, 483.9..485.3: 1.06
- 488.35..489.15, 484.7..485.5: 1.09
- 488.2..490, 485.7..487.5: 1.25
